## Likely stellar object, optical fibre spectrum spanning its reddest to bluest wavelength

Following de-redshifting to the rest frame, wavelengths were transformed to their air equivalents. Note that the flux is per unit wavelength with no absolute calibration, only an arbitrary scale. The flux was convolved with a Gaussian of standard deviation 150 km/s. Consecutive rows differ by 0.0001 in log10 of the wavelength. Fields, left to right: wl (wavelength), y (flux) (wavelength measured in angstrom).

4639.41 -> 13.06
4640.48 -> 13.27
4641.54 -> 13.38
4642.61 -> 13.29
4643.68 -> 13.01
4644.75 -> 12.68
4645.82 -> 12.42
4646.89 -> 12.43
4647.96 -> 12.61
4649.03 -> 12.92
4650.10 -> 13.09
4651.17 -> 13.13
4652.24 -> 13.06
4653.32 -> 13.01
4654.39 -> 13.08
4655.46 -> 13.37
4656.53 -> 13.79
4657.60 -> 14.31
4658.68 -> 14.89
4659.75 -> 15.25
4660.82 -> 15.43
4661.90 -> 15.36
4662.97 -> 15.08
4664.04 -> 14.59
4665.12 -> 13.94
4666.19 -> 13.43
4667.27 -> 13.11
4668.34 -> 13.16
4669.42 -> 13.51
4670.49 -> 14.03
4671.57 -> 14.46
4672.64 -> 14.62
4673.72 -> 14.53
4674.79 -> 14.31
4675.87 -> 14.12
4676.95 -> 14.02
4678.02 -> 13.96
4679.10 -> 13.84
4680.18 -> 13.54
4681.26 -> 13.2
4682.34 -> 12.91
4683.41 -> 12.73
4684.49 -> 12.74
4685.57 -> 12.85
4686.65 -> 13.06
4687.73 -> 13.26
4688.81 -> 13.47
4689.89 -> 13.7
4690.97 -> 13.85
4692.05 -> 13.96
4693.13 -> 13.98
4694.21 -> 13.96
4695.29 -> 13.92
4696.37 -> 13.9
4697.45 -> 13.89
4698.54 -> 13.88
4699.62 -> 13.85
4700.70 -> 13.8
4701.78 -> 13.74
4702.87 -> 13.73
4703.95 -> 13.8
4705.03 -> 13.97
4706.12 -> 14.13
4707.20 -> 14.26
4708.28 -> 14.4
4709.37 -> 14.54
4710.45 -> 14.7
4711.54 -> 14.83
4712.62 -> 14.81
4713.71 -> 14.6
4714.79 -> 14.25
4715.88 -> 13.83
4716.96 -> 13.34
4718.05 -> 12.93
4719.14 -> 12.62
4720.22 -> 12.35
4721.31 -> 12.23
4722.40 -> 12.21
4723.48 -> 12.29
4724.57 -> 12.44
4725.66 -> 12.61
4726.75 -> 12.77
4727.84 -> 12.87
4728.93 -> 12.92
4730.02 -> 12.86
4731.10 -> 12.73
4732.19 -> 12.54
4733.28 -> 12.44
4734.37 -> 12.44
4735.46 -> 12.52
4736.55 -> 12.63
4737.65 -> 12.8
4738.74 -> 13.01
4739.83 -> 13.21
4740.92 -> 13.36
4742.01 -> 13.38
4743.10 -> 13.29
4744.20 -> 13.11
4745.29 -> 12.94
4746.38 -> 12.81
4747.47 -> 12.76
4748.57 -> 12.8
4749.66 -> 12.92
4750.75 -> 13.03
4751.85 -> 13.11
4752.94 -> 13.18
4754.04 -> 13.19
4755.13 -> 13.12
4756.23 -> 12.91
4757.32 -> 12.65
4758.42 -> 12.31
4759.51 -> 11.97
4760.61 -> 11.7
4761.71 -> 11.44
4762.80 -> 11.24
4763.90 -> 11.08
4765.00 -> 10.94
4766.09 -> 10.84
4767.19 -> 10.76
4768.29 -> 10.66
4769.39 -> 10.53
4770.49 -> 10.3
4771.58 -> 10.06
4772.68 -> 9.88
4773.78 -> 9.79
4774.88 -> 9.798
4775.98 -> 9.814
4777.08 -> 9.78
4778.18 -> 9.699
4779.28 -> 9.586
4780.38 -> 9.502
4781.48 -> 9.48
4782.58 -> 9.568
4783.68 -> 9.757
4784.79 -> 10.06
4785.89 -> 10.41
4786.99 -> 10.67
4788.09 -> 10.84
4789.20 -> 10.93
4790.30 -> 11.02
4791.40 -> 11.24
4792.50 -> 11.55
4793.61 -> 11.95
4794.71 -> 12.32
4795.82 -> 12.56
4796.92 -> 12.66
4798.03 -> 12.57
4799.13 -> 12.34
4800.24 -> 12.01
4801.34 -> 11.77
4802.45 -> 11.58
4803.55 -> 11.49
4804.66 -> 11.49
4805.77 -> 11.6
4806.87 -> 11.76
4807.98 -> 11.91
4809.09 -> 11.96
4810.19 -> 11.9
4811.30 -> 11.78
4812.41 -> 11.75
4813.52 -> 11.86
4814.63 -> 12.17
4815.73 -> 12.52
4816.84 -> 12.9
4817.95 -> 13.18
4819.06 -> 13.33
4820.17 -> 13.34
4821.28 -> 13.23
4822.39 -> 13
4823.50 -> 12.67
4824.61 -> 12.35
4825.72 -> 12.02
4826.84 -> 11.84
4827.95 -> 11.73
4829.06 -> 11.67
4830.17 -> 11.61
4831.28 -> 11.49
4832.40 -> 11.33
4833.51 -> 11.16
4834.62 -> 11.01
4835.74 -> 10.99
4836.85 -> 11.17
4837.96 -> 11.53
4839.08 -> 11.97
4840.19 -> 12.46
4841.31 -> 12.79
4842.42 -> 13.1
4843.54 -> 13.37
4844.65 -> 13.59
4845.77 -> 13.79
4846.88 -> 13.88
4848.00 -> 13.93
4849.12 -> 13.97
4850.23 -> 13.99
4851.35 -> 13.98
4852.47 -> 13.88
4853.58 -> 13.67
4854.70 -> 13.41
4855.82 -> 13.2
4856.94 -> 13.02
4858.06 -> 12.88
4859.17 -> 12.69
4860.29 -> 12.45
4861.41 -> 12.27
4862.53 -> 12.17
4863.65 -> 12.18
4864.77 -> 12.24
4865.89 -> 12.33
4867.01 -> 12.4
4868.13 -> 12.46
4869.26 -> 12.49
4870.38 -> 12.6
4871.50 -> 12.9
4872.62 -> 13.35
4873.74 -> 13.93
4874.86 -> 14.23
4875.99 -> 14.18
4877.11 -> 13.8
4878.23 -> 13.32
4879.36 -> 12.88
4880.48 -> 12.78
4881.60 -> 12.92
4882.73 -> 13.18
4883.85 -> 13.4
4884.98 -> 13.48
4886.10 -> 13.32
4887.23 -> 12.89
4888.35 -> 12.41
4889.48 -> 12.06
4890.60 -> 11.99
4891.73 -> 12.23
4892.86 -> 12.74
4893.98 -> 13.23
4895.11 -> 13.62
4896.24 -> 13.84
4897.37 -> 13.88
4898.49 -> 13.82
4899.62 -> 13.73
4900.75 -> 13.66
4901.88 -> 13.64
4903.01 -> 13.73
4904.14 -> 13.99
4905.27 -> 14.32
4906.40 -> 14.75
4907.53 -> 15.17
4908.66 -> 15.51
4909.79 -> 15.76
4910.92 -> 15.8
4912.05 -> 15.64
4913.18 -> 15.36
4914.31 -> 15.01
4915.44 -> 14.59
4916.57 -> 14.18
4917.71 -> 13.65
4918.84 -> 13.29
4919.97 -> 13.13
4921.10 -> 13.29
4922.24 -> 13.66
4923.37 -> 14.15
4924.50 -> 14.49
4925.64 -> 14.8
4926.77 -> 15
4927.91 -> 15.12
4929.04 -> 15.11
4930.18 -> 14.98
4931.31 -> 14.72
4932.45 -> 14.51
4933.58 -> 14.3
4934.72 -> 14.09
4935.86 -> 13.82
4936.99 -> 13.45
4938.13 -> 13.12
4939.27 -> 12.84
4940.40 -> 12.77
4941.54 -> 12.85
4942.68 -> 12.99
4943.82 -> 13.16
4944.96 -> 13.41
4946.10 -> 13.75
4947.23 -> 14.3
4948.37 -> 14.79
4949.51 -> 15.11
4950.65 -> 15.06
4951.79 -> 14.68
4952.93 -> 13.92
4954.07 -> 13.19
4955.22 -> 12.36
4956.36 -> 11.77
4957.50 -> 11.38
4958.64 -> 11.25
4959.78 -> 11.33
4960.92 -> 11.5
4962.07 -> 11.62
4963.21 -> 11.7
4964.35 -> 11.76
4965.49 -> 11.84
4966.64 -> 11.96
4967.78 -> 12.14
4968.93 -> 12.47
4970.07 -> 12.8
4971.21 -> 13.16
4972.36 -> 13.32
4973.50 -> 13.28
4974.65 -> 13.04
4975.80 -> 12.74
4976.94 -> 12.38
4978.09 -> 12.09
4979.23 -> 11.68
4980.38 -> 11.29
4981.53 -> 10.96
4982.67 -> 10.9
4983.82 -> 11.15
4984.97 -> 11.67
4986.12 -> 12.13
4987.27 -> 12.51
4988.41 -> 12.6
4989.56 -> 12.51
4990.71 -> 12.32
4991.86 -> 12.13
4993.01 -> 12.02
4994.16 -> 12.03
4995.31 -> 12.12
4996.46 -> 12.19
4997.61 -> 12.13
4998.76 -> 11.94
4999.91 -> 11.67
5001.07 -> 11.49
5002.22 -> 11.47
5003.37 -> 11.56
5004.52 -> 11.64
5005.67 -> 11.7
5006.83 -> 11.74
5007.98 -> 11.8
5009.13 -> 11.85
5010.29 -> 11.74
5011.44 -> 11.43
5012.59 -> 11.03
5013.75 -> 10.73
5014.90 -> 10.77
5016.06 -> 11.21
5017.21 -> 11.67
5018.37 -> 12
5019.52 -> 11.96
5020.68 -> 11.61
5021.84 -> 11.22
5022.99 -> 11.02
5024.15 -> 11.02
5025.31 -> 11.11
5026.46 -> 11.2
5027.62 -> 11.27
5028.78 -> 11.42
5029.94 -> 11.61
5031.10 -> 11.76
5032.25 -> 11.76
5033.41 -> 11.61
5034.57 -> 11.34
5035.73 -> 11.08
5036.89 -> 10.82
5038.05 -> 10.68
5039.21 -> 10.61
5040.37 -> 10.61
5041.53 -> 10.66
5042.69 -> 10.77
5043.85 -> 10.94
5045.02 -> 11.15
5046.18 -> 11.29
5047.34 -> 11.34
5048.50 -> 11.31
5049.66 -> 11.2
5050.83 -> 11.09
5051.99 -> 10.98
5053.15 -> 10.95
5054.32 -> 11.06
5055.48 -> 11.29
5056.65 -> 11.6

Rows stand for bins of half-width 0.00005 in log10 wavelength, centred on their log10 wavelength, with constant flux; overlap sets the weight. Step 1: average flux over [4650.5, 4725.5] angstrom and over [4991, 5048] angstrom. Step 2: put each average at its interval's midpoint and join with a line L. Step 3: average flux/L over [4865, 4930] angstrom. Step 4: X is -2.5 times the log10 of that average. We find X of -0.12 mag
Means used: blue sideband 13.8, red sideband 11.4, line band 13.7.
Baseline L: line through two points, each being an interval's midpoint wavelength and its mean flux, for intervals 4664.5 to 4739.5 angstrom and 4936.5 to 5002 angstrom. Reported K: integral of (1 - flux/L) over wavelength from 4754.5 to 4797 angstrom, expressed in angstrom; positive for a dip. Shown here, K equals 7.5 angstrom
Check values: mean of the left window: 13.5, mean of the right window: 12.5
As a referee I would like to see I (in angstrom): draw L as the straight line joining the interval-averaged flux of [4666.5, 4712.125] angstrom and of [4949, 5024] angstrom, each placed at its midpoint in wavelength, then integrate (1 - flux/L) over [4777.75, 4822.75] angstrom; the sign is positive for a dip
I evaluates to 5.3 angstrom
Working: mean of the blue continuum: 13.8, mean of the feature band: 11.6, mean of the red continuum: 12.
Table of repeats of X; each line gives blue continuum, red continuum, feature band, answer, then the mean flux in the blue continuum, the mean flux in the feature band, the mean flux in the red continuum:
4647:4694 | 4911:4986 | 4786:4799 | 0.16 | 13.7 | 11.6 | 13.2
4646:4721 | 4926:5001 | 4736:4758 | 0.05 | 13.8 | 13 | 12.8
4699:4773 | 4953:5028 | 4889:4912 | -0.15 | 12.8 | 13.9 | 11.8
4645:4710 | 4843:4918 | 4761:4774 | 0.27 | 13.8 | 10.7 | 13.5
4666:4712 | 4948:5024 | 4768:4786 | 0.32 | 13.8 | 9.9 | 12.1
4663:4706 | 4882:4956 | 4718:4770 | 0.11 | 13.7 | 12.4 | 13.9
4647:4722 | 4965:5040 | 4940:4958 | -0.12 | 13.8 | 13.5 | 11.7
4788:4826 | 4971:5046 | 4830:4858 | -0.06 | 12.1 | 12.7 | 11.6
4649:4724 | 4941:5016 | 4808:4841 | 0.09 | 13.8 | 12.1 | 12.3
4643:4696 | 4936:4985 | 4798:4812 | 0.12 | 13.7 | 11.8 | 12.6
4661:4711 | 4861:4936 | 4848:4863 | 0.04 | 13.9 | 13.2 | 13.7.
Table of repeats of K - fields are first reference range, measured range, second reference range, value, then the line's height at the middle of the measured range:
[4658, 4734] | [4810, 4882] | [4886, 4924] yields 5.92 angstrom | 13.8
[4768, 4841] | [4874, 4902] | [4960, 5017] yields -3.87 angstrom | 11.6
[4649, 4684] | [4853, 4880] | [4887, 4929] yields 2.01 angstrom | 14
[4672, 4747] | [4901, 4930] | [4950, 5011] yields -4.81 angstrom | 12.5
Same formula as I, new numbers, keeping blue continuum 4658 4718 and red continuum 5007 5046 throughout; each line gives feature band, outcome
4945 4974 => -2.52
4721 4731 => 0.79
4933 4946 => -1.52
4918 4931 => -2.36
